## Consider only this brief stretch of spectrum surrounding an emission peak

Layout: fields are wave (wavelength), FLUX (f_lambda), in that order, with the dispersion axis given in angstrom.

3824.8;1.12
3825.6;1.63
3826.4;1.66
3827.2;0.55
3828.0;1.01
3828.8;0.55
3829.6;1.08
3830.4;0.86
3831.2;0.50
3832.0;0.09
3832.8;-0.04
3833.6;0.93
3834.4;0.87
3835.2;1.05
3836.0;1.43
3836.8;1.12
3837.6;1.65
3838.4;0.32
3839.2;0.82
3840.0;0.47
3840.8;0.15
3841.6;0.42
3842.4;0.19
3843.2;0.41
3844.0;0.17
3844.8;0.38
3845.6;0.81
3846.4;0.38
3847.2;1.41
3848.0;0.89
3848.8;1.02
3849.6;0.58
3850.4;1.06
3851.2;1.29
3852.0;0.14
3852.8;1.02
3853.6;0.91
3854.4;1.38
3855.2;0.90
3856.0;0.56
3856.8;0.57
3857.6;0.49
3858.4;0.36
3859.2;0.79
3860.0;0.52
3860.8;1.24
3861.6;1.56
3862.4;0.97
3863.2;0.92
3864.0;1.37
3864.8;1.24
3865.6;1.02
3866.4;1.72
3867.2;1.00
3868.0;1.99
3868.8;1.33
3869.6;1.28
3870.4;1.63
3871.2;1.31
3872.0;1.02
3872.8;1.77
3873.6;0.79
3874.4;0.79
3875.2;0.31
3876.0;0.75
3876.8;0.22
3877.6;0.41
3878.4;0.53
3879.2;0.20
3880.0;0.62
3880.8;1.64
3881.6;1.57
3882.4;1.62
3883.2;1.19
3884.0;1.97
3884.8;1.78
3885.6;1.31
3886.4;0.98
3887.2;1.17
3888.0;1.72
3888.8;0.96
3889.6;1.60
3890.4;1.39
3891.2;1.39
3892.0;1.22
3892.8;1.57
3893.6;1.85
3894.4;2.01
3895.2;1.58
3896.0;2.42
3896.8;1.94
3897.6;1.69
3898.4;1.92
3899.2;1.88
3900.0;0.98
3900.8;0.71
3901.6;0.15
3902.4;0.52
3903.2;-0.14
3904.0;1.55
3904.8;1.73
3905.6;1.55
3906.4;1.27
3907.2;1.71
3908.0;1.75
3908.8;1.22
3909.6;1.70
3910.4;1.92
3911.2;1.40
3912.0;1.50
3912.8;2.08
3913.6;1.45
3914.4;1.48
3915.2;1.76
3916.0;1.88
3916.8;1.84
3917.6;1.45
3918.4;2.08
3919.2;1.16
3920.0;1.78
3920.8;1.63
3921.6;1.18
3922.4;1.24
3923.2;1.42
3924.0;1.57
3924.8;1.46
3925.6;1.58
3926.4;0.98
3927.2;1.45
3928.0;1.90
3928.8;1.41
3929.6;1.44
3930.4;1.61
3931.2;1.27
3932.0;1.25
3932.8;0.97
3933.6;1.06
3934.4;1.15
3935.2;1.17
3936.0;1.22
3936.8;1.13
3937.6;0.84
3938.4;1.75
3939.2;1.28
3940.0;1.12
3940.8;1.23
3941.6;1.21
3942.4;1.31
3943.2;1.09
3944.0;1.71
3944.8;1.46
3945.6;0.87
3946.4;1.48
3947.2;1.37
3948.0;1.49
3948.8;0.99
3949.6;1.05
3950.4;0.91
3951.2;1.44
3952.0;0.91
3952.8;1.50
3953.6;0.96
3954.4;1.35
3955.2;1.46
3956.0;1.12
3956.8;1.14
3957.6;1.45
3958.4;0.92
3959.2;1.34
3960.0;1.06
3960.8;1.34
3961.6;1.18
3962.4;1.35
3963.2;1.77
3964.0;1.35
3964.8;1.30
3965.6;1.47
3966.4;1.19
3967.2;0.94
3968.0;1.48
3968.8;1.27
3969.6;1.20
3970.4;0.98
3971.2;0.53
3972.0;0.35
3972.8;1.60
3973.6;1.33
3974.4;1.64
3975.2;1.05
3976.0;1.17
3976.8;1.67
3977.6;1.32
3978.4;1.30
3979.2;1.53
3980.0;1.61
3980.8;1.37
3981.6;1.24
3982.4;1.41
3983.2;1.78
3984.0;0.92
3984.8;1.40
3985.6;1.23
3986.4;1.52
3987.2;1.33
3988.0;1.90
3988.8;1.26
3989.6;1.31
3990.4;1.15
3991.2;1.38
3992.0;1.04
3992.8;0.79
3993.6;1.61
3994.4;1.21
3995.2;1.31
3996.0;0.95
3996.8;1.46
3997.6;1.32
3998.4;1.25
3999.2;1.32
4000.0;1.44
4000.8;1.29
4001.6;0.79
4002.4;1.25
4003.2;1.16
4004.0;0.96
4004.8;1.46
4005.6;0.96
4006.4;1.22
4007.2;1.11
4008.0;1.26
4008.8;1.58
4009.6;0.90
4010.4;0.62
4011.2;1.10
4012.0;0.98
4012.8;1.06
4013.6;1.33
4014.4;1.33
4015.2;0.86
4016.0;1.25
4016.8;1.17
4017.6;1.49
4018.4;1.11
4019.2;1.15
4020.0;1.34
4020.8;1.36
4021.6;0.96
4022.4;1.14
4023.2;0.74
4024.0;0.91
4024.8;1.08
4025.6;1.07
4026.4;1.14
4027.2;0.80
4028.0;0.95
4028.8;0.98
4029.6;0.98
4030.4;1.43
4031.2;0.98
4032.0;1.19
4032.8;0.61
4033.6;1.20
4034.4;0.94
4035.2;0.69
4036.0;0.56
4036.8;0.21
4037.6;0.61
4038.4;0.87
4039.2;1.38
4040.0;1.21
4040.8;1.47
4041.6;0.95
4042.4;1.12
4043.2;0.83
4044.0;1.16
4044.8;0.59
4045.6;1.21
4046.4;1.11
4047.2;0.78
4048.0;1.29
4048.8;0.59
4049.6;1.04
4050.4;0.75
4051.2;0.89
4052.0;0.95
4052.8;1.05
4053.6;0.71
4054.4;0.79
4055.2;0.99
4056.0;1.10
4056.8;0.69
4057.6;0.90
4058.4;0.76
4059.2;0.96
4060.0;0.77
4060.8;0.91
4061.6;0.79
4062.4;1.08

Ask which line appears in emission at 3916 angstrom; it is Lyman alpha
